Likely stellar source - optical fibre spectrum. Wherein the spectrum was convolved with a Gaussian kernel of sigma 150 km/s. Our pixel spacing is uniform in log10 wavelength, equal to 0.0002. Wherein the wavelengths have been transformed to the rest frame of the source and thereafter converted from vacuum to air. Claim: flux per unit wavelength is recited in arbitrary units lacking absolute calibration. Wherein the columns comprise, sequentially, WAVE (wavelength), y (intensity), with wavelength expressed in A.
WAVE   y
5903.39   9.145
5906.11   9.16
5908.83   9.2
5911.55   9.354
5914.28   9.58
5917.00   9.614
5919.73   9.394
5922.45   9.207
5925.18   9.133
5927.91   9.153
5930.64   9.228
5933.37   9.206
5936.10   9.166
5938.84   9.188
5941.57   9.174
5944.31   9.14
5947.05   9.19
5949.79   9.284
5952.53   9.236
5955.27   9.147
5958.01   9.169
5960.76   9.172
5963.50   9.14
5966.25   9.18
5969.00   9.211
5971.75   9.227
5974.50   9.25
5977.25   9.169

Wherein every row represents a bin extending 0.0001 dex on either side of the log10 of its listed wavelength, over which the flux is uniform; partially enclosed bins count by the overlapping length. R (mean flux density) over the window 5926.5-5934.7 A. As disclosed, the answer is 9.2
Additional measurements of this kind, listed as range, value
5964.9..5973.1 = 9.2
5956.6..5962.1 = 9.17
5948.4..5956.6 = 9.22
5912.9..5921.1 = 9.53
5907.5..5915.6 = 9.37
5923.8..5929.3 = 9.14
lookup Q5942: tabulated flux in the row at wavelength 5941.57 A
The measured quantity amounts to 9.174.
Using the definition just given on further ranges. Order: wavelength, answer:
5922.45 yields 9.207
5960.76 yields 9.172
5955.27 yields 9.147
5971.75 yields 9.227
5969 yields 9.211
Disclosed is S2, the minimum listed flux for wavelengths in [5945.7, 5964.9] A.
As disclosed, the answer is 9.14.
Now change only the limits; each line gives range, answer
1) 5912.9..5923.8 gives 9.207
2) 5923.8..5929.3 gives 9.133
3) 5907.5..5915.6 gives 9.2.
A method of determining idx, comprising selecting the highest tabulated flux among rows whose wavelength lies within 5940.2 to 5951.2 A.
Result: 9.284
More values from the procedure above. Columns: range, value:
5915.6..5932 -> 9.614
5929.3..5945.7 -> 9.228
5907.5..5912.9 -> 9.354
